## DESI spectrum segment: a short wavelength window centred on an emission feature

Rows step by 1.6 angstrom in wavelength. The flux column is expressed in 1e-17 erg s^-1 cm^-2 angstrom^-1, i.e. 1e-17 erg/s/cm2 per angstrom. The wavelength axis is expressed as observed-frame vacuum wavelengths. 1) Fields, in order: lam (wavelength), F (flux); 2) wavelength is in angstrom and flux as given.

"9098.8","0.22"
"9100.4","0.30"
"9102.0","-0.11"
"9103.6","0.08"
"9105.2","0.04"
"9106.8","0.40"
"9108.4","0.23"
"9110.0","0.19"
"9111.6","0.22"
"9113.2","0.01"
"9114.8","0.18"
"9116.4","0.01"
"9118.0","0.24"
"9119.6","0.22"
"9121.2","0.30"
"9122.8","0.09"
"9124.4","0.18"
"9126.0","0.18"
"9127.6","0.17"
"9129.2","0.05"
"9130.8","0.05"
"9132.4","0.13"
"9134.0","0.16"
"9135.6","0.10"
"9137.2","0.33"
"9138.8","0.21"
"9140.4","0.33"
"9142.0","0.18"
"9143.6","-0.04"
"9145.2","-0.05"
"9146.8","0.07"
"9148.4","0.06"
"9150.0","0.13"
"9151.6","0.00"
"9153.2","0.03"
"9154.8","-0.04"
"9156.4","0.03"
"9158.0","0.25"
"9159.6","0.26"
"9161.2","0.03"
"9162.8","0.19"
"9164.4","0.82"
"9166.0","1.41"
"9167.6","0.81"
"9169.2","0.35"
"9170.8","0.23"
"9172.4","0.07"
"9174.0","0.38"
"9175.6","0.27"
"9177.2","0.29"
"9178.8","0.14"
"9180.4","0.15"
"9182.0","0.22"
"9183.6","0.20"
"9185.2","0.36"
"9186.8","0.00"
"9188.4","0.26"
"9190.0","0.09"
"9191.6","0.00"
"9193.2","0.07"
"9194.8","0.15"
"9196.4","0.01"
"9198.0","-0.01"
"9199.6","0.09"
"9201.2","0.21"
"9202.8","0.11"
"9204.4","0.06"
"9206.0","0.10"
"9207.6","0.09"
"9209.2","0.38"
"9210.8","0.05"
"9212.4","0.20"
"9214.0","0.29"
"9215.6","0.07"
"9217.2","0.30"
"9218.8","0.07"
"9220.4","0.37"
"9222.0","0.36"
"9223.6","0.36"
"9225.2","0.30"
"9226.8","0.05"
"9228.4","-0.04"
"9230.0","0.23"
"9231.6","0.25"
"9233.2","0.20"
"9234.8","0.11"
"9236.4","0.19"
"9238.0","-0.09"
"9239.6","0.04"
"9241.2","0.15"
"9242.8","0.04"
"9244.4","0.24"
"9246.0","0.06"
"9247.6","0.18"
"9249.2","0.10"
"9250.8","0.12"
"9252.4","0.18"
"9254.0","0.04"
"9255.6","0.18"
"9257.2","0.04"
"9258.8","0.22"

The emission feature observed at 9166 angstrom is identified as [O III]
